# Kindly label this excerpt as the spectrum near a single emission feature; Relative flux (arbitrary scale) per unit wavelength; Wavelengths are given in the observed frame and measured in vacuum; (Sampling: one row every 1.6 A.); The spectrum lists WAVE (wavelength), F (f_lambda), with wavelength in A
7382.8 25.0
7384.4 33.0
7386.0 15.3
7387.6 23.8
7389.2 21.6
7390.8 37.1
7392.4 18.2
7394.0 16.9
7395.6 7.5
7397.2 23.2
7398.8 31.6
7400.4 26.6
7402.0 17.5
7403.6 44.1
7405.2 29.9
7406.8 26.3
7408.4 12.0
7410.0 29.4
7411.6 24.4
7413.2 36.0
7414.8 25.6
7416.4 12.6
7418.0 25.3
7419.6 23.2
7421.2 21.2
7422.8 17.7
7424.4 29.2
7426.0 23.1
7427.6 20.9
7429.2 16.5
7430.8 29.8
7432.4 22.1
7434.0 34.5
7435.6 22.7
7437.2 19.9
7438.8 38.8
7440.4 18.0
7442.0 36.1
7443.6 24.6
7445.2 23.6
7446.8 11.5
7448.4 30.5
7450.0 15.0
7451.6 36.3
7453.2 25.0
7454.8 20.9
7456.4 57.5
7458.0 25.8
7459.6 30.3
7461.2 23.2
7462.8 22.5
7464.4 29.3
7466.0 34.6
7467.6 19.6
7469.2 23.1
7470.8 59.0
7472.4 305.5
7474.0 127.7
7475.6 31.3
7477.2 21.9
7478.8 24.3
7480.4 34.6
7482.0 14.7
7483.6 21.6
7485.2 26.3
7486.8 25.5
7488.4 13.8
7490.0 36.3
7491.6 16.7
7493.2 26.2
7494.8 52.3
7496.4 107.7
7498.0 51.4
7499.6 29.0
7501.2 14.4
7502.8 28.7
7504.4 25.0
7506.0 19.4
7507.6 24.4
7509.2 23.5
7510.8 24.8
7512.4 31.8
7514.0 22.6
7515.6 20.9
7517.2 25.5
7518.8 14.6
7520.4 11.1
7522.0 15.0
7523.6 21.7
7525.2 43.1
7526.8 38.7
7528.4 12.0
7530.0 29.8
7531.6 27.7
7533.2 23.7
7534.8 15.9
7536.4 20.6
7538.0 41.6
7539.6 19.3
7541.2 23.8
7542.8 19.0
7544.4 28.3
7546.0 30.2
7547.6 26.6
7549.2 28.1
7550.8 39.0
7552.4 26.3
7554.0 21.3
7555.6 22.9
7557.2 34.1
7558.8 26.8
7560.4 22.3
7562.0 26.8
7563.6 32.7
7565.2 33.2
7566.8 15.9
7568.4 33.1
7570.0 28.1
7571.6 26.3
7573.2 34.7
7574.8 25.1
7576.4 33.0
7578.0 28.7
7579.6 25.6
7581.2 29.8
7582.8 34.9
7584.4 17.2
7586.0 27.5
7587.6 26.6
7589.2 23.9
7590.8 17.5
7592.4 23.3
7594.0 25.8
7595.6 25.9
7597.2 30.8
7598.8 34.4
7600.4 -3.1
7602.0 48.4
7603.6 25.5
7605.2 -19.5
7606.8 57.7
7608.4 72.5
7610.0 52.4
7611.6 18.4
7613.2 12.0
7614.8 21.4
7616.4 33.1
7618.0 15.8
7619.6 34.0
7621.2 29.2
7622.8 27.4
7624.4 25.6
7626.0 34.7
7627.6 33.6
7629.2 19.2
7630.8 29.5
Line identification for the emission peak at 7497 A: [N II] 6583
